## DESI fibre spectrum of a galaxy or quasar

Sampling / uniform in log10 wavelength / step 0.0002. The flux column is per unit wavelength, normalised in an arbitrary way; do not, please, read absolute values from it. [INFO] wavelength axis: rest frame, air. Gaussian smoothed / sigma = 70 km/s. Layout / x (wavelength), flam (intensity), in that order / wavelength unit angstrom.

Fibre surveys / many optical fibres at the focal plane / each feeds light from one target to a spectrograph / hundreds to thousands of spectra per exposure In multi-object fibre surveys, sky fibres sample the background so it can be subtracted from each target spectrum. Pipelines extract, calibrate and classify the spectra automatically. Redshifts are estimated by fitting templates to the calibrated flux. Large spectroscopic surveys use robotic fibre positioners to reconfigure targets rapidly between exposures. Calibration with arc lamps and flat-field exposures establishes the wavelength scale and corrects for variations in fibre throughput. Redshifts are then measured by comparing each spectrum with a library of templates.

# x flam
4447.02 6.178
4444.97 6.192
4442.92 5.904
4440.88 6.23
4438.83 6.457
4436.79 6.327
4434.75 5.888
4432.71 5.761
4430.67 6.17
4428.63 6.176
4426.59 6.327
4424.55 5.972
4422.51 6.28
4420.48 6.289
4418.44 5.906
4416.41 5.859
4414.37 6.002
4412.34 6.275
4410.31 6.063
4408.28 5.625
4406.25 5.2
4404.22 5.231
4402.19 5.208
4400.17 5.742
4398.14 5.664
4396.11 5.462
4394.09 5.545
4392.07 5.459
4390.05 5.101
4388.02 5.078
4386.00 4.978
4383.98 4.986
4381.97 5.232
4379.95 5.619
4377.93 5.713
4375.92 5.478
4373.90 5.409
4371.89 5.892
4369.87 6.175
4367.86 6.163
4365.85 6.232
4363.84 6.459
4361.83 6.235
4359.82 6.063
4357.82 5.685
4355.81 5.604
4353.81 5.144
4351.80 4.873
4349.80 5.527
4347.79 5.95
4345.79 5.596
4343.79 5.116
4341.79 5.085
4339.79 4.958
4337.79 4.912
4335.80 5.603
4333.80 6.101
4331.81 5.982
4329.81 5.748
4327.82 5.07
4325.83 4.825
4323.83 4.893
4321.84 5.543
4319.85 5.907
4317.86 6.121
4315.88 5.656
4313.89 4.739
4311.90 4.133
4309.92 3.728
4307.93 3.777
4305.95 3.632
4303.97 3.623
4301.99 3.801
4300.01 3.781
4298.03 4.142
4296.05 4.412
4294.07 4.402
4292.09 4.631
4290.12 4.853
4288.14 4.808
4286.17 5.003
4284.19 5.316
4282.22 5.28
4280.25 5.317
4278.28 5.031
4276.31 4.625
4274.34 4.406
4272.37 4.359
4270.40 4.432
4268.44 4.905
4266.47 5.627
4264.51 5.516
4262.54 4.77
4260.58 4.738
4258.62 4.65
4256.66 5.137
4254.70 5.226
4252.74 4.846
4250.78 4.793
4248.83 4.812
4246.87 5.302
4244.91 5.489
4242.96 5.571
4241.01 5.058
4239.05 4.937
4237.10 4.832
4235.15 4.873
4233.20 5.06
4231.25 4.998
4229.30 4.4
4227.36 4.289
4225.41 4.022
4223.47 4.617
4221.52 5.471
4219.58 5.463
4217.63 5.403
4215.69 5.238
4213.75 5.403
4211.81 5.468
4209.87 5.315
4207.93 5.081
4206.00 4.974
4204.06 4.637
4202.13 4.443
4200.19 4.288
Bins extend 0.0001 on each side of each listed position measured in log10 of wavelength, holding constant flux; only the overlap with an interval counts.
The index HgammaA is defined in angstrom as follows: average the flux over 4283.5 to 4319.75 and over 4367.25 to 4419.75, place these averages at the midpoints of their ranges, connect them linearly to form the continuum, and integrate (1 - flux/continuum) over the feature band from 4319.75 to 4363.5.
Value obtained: -4.48 angstrom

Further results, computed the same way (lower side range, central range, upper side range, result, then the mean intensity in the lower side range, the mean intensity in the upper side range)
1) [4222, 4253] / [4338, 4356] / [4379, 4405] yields -0.3 angstrom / 4.88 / 5.33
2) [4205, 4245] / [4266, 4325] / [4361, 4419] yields 6.8 angstrom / 5.04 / 5.65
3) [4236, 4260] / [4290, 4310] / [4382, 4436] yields 4.6 angstrom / 5.05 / 5.7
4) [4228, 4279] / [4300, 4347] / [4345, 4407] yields 3.0 angstrom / 4.93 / 5.57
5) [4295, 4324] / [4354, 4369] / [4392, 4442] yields -2.4 angstrom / 4.52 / 5.89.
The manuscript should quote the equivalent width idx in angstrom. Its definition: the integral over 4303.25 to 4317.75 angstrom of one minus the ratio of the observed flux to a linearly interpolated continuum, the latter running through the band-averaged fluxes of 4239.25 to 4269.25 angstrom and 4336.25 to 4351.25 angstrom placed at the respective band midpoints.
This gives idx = 2.5 angstrom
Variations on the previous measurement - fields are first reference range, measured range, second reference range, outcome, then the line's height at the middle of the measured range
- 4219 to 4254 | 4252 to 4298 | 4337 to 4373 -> 2.6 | 5.17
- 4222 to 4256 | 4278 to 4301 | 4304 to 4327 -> 0.4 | 4.81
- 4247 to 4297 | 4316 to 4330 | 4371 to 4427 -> -0.7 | 5.18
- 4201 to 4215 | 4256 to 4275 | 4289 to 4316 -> -1.4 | 4.53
